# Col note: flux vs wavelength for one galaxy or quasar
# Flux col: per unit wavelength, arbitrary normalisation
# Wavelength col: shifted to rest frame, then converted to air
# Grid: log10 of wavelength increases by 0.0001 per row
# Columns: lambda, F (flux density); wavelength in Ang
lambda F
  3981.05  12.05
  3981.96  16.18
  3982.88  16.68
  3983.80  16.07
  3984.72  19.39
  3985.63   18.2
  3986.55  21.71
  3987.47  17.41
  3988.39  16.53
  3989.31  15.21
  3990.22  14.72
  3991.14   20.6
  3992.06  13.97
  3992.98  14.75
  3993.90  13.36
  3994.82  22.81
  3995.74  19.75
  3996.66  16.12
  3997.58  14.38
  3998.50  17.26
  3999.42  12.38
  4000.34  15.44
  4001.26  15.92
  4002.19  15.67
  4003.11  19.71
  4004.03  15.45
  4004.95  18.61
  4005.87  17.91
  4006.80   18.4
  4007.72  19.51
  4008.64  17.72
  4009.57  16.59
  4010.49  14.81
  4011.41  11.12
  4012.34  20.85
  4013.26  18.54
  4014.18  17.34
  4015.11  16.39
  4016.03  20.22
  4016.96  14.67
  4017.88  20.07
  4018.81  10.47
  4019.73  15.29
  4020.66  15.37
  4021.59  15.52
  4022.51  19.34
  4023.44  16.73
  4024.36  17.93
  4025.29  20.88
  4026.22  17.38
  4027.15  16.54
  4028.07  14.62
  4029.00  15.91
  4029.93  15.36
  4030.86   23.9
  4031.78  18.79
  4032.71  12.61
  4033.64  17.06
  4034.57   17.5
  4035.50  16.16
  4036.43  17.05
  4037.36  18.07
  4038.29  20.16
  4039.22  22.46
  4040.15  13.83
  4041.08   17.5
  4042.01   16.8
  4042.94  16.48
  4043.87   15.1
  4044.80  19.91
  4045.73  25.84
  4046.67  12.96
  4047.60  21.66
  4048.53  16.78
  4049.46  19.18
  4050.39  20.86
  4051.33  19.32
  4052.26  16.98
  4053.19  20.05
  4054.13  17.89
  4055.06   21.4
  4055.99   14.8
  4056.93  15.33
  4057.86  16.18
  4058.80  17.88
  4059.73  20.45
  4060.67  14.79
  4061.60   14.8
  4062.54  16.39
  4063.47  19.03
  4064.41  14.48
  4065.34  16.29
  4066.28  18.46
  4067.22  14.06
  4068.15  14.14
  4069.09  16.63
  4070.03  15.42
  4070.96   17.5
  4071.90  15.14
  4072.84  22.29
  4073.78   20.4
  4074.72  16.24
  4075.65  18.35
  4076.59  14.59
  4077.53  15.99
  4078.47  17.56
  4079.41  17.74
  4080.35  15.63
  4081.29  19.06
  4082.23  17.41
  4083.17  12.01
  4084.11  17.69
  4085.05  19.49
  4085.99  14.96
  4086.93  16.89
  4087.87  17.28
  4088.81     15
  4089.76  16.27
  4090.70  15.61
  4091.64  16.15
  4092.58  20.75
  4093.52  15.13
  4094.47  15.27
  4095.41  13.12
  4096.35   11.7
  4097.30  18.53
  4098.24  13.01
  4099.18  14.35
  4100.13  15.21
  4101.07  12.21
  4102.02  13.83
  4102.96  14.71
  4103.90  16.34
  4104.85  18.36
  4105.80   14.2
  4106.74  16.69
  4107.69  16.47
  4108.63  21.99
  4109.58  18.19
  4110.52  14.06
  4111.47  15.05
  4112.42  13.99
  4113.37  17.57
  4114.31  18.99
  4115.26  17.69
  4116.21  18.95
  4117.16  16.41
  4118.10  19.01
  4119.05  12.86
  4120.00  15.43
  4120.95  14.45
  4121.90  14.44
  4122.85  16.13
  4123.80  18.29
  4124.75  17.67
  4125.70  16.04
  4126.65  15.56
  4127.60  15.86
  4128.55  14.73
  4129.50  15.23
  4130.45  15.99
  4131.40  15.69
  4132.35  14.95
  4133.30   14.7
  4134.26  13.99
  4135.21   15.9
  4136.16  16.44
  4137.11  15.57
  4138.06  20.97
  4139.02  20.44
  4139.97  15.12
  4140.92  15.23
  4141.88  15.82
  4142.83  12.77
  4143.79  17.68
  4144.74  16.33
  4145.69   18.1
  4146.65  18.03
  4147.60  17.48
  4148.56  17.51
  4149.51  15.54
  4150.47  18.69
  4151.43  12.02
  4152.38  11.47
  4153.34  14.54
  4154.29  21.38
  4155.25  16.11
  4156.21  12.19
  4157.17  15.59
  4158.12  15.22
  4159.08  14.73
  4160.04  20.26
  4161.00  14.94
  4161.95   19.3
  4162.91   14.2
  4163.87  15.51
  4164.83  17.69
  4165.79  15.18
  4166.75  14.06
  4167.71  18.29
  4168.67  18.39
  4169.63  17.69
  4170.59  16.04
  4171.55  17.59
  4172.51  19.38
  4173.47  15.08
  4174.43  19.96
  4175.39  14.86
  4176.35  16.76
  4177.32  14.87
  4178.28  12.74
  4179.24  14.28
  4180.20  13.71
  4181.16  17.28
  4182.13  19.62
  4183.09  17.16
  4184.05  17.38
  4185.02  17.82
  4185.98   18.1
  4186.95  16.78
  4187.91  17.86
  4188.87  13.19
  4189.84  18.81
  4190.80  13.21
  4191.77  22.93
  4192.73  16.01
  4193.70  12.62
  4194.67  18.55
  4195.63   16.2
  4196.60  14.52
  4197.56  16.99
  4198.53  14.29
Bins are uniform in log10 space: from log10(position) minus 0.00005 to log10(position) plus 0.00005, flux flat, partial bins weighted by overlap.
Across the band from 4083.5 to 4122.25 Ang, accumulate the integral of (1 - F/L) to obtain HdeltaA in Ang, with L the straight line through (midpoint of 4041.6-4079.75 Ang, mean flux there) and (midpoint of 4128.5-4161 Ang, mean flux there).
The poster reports 1.66 Ang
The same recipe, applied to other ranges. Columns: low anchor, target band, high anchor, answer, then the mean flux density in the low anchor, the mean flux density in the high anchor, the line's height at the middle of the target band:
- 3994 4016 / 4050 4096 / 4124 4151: -0.50 Ang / 17.1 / 16.4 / 16.7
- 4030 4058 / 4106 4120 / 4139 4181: 0.04 Ang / 18.1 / 16.2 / 16.9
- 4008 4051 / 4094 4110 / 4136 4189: 1.29 Ang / 17.4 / 16.5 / 16.9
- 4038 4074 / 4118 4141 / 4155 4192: 1.26 Ang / 17.6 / 16.5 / 16.9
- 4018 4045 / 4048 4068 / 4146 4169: -0.56 Ang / 17.1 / 16.2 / 16.9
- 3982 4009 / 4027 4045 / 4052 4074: -0.20 Ang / 17.1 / 17.1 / 17.1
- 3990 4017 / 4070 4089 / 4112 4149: -0.55 Ang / 16.9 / 16.4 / 16.6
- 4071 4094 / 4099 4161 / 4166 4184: 2.39 Ang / 17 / 16.5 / 16.8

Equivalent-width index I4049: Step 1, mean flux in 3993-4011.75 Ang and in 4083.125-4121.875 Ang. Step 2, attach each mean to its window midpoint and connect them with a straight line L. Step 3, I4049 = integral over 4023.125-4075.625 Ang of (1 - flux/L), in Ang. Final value -3.9 Ang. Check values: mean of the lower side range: 16.6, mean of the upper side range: 16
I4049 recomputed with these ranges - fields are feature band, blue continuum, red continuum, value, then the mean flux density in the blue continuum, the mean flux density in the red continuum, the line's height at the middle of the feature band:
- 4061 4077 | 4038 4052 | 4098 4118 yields 0.85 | 18.5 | 16.2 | 17.7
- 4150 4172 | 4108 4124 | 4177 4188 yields 0.50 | 16.6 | 16.4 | 16.5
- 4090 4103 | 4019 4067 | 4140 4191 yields 1.52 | 17.5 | 16.3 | 17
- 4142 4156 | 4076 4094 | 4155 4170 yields 0.08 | 16.6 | 16.2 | 16.3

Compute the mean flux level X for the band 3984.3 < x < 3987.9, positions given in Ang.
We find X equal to 19.2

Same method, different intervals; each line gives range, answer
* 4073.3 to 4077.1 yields 17.4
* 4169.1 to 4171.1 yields 16.9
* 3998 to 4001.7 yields 15.3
